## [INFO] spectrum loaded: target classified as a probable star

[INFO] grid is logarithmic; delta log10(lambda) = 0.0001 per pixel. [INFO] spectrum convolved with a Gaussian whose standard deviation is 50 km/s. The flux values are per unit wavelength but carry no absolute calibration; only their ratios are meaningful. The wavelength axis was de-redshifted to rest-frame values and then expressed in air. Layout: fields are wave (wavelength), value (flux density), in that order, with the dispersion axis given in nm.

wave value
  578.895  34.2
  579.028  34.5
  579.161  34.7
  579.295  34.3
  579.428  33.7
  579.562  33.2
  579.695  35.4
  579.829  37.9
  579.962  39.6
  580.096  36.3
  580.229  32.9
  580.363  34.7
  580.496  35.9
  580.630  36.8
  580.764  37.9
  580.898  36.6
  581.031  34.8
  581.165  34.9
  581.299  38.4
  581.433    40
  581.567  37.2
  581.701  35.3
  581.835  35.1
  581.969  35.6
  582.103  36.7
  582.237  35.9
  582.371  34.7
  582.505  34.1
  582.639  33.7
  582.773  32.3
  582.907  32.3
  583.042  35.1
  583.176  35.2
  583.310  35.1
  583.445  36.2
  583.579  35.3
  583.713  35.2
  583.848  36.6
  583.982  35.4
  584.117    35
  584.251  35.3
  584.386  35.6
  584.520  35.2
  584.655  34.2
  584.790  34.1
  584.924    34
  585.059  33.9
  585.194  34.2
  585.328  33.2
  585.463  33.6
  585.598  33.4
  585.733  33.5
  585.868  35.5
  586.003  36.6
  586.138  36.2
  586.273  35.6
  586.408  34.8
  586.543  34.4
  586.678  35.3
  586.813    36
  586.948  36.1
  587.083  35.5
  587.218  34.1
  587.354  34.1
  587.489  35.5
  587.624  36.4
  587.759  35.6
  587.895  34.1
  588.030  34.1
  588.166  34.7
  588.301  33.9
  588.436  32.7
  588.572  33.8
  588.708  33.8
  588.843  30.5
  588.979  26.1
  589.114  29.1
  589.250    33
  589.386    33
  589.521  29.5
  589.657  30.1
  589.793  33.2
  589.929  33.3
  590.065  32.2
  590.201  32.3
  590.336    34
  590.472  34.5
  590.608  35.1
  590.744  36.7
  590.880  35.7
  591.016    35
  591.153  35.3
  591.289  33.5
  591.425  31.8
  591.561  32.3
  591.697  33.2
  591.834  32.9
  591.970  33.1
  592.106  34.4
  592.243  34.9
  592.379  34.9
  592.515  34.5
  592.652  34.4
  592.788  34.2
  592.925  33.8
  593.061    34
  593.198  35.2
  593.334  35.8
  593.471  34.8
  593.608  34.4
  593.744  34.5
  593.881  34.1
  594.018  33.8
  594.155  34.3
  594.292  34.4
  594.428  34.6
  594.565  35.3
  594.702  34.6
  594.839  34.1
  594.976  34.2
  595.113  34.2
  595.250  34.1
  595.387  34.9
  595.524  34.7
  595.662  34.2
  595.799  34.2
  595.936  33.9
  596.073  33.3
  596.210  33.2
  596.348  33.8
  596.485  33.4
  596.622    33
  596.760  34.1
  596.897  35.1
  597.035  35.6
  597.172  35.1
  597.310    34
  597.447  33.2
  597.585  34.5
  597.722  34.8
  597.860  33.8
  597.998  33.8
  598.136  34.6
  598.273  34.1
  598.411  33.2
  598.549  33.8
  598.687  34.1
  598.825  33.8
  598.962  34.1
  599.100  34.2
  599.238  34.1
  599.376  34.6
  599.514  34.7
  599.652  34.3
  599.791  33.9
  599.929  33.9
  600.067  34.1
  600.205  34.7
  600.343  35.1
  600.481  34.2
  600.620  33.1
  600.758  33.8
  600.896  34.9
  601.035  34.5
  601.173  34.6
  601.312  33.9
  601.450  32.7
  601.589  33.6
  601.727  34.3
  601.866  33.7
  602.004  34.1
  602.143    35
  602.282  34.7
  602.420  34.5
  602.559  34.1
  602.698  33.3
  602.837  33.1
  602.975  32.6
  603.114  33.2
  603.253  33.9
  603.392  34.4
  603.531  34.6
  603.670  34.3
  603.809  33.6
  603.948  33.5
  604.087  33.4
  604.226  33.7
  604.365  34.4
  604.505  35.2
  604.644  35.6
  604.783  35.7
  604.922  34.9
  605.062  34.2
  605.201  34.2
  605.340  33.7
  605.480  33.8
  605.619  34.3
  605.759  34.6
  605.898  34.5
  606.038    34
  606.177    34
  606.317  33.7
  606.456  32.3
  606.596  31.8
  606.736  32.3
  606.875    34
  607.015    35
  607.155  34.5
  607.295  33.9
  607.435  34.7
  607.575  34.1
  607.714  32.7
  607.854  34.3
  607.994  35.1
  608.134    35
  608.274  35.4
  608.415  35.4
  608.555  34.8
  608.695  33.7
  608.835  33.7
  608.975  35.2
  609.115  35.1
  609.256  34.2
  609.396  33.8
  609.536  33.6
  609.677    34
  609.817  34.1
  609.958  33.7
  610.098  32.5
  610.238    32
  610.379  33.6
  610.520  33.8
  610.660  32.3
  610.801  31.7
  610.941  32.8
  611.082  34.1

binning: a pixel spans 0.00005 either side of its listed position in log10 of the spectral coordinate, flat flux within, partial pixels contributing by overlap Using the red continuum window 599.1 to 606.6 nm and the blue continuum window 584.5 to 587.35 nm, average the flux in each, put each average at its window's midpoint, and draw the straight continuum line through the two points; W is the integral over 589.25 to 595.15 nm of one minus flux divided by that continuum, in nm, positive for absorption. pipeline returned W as 0.090 nm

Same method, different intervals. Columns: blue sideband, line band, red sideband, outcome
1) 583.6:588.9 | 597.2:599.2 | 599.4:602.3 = 0.01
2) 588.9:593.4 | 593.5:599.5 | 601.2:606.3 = -0.09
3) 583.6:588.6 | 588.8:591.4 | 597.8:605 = 0.14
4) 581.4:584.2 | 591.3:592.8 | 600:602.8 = 0.05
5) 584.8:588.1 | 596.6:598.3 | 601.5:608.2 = 0.00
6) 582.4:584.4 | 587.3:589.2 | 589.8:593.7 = 0.07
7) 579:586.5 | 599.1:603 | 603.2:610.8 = 0.03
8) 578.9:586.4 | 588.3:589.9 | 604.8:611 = 0.16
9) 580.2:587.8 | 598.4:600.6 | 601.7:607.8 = 0.01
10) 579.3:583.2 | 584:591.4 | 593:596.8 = 0.20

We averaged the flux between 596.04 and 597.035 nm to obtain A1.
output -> 33.8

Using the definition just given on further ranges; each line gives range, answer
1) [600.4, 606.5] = 34.1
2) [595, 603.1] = 34.1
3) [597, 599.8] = 34.2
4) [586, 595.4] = 34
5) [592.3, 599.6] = 34.3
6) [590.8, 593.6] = 34.2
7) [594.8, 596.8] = 33.9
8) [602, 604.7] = 34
